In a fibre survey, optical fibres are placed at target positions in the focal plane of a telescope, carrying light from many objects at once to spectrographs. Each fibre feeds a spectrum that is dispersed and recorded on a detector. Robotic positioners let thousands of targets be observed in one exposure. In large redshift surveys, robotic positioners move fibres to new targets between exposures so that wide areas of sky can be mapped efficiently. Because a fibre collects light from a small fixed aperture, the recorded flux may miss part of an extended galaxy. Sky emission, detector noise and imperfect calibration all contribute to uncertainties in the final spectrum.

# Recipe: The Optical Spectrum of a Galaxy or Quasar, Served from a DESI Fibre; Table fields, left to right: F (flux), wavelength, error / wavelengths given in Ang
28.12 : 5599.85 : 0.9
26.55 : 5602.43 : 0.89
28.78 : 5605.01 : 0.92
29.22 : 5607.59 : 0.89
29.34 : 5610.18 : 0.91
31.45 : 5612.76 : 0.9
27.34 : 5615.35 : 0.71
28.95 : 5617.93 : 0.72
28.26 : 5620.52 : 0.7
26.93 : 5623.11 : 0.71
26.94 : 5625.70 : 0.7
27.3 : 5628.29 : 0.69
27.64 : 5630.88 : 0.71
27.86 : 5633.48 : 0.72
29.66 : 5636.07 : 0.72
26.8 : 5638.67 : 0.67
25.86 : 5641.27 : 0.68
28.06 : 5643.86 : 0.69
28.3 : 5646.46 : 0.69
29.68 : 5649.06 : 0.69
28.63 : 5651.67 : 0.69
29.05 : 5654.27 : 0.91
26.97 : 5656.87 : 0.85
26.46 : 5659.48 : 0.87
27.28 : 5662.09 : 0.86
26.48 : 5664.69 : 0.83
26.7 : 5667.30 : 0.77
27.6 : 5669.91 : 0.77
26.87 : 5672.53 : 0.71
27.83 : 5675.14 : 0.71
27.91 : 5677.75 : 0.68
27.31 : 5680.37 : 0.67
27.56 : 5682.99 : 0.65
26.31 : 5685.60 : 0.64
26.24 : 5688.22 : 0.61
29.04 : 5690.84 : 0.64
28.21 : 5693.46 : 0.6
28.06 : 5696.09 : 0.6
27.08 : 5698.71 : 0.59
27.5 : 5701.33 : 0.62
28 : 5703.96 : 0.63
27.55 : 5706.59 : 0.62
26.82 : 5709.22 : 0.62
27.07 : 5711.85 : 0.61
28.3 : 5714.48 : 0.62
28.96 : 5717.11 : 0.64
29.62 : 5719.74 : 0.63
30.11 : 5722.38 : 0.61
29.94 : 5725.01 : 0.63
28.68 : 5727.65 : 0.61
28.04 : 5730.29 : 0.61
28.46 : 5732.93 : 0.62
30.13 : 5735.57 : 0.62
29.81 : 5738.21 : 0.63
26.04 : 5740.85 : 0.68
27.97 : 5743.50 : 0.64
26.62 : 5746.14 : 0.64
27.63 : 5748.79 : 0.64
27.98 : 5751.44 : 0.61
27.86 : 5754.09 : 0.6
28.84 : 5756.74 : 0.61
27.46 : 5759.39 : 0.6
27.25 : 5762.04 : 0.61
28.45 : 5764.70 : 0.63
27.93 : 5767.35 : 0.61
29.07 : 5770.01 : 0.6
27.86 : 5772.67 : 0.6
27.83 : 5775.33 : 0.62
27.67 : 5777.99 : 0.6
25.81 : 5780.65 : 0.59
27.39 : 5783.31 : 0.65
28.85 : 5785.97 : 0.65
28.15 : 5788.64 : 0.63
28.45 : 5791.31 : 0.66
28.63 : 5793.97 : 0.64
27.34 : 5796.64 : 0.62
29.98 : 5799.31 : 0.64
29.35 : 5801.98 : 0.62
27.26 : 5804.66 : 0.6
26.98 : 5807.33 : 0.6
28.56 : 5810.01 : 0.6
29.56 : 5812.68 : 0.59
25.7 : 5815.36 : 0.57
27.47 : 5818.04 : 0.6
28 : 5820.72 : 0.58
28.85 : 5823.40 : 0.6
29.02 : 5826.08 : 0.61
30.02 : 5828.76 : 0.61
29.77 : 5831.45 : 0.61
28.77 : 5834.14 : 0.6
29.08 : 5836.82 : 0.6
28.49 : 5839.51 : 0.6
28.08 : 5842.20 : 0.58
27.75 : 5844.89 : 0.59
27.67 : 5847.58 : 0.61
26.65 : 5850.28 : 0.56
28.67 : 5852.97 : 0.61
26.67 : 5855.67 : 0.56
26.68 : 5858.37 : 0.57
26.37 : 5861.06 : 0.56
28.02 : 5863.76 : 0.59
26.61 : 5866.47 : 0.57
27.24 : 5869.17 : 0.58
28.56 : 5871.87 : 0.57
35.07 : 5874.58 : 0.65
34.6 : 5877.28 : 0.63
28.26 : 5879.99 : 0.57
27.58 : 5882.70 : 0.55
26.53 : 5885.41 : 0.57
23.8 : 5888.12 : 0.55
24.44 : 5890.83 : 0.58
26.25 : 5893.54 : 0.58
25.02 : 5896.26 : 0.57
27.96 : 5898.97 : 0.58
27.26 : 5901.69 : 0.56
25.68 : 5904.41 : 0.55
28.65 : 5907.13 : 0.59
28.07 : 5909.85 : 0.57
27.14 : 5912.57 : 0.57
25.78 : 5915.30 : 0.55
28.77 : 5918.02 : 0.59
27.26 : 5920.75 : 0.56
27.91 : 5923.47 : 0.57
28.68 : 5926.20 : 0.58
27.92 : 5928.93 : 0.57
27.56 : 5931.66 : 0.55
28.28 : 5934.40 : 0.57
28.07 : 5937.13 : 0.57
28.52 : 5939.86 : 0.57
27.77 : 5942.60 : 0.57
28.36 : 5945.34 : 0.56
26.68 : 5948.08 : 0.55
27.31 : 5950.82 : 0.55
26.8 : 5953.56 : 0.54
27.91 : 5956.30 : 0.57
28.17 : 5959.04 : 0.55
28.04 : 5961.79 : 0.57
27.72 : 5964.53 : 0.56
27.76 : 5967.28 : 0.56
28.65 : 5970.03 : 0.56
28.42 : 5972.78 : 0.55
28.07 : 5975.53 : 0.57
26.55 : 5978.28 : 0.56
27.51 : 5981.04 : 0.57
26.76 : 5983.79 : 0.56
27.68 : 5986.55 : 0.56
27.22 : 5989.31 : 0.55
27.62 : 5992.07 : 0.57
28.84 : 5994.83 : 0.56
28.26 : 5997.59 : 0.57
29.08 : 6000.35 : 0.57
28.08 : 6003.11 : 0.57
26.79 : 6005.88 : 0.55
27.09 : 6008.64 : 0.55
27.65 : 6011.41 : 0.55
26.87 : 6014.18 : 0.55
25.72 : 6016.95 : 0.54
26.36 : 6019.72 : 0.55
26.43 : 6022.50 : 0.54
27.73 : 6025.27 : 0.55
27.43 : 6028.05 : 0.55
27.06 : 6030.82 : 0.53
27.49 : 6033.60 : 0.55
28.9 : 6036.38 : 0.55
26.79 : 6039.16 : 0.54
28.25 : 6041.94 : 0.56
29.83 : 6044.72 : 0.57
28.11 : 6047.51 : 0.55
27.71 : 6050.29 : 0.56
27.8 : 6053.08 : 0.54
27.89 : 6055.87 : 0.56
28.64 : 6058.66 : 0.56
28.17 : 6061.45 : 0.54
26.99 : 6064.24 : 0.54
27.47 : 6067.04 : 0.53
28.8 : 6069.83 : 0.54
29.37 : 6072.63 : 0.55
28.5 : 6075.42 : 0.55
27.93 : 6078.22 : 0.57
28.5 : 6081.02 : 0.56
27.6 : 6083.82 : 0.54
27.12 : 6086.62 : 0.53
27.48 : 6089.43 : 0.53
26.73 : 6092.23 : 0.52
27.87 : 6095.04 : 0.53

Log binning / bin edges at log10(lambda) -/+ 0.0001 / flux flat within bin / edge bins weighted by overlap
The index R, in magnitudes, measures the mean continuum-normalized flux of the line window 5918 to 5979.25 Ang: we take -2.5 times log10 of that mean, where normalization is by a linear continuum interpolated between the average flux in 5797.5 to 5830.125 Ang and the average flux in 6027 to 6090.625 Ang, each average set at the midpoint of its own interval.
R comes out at 0.01 mag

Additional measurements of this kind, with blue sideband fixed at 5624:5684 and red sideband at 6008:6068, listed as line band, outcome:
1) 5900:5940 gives 0.00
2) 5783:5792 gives -0.03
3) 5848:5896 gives 0.00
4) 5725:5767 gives -0.02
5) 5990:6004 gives -0.03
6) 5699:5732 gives -0.03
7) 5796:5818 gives -0.02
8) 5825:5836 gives -0.07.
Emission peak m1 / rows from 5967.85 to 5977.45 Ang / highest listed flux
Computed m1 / 28.65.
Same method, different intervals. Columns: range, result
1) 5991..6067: 29.83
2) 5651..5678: 29.05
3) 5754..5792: 29.07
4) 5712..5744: 30.13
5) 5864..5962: 35.07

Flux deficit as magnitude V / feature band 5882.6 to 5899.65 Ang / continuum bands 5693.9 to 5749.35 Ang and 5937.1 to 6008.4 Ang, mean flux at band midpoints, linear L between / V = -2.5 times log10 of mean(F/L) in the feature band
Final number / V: 0.09 mag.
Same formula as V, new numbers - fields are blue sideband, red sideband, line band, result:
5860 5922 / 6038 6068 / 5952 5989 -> 0.00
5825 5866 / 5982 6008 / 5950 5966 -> 0.01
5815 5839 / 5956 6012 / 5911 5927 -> 0.02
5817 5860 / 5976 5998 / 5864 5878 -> -0.07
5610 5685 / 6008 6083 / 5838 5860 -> 0.01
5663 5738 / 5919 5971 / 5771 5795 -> 0.00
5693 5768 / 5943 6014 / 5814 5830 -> -0.01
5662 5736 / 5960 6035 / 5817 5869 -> -0.01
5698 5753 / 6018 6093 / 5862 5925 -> 0.01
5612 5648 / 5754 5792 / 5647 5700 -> 0.01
